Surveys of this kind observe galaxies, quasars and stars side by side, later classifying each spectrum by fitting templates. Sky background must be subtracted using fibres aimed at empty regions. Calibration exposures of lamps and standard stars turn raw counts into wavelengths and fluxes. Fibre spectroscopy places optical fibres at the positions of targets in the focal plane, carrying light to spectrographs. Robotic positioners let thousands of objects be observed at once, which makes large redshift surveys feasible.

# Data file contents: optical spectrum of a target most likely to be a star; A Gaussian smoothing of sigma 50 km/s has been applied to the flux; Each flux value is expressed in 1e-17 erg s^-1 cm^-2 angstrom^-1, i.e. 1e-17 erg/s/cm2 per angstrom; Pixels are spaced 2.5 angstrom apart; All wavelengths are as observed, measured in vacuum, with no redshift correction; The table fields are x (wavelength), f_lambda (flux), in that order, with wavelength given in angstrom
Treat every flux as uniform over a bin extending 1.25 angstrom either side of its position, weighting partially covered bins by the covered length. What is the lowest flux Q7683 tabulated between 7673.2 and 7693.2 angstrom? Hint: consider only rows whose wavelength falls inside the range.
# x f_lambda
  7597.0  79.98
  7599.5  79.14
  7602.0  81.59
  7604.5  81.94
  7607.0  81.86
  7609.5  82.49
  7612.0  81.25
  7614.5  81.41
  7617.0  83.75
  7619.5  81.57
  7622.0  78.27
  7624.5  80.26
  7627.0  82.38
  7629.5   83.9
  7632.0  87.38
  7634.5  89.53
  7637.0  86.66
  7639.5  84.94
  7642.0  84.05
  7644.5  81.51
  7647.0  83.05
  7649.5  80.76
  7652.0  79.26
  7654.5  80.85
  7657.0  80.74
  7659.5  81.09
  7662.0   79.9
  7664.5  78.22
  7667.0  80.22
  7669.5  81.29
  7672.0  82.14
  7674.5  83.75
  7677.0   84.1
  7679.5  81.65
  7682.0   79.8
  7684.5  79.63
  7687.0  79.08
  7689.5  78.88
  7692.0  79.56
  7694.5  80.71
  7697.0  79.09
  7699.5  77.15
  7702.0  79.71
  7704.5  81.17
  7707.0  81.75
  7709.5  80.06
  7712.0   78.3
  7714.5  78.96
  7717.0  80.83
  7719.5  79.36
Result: 78.88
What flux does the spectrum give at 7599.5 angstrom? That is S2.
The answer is 79.14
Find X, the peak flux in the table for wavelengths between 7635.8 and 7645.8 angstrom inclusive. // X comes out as 86.66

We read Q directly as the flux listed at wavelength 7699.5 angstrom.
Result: 77.15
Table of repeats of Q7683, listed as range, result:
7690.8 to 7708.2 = 77.15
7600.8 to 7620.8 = 81.25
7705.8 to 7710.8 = 80.06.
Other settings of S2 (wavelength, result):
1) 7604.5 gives 81.94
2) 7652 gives 79.26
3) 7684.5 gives 79.63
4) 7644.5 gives 81.51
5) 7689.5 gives 78.88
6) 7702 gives 79.71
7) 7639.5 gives 84.94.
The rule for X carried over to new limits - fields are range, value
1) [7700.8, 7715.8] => 81.75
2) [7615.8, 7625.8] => 83.75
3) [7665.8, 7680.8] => 84.1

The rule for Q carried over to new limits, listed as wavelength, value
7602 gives 81.59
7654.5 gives 80.85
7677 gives 84.1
